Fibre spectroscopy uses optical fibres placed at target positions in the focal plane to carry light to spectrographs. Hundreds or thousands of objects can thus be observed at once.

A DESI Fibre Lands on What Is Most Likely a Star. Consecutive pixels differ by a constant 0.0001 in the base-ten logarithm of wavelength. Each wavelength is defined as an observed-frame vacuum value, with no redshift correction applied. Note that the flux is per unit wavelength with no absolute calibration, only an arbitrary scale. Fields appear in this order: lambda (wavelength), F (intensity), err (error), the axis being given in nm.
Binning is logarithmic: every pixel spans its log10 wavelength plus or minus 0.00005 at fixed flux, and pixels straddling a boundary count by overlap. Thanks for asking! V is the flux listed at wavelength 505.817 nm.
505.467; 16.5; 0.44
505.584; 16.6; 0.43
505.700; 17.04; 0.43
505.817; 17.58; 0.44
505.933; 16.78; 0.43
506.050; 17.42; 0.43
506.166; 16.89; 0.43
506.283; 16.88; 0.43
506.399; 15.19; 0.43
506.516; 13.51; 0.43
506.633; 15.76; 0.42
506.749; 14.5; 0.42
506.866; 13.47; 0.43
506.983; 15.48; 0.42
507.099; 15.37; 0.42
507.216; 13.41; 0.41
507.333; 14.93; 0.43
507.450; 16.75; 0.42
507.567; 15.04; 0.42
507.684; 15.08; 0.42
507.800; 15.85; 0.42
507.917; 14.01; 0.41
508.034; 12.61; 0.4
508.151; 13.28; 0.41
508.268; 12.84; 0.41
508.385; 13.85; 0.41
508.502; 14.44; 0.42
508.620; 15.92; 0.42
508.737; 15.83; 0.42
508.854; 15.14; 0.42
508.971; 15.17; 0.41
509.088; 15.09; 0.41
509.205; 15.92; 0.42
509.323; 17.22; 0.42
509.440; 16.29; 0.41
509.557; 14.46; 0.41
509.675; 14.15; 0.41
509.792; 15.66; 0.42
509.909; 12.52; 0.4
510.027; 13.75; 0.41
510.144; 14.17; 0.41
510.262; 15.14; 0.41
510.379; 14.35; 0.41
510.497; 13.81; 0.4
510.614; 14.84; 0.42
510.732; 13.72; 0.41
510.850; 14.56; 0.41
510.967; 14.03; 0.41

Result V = 17.58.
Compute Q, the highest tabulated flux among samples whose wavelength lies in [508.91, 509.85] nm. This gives 17.22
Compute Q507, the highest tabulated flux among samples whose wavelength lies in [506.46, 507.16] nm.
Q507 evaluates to 15.76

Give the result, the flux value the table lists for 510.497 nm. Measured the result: 13.81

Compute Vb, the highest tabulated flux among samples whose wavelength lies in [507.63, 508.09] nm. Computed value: 15.85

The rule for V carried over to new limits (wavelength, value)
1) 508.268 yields 12.84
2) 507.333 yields 14.93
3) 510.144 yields 14.17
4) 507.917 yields 14.01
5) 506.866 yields 13.47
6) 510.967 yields 14.03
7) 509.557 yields 14.46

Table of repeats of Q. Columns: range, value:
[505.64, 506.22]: 17.58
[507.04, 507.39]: 15.37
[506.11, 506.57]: 16.89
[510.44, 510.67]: 14.84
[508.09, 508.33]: 13.28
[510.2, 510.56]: 15.14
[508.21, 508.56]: 14.44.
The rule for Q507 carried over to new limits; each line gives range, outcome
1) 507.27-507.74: 16.75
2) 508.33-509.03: 15.92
